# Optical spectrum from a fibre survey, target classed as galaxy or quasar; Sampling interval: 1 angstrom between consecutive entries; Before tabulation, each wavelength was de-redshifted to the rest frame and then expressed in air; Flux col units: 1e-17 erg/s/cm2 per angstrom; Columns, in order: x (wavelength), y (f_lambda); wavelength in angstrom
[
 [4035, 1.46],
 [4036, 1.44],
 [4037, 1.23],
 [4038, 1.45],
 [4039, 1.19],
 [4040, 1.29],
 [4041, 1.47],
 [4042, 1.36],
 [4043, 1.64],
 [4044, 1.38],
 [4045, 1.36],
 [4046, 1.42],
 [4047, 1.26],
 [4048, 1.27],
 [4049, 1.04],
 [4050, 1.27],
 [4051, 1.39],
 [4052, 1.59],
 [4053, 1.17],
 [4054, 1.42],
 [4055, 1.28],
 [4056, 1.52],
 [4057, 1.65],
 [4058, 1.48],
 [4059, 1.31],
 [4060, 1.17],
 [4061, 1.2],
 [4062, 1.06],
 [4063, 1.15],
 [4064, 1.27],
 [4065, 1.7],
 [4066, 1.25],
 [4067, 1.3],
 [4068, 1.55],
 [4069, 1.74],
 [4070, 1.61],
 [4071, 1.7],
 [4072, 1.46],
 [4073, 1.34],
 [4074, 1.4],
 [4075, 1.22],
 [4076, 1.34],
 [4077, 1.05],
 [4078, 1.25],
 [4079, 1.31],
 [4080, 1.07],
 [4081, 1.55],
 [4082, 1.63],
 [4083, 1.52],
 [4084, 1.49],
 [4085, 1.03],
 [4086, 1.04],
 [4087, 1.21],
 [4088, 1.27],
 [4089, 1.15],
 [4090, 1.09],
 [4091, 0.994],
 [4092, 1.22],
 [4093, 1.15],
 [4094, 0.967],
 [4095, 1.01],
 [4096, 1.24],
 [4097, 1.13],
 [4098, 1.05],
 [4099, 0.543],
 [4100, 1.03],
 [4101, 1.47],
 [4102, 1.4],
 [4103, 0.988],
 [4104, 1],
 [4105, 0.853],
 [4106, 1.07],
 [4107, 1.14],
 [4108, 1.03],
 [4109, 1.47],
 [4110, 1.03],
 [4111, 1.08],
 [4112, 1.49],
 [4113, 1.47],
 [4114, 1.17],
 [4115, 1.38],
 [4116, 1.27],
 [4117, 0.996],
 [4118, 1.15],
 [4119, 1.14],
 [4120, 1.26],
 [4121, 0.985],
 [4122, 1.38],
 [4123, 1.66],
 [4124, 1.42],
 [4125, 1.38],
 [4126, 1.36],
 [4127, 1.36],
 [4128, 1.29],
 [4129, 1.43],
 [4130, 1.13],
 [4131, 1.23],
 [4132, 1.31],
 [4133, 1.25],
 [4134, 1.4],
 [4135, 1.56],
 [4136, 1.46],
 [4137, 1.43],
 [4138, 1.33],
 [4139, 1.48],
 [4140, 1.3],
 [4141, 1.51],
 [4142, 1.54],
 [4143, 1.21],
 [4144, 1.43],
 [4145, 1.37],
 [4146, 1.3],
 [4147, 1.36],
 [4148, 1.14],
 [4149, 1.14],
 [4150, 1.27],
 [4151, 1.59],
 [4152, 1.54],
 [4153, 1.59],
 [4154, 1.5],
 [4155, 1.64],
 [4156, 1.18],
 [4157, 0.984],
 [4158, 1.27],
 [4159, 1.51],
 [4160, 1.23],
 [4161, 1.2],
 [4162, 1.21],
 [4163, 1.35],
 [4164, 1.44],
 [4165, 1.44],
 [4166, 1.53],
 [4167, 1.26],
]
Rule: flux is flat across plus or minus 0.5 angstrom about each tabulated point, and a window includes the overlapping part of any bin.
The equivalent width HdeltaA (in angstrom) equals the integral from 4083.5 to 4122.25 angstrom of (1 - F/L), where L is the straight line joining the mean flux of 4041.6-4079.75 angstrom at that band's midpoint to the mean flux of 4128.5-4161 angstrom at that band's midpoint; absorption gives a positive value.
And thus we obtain 6.1 angstrom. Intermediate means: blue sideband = 1.36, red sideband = 1.36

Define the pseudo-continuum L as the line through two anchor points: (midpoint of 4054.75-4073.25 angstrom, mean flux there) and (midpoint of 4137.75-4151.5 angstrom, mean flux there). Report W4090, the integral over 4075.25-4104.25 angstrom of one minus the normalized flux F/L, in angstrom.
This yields 4.4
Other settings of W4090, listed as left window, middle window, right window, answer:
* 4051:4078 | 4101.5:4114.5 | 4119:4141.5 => 1.86 angstrom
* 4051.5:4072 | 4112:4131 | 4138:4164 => 1.08 angstrom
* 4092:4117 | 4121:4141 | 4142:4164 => -1.92 angstrom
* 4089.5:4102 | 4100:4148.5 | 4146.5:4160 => -2.55 angstrom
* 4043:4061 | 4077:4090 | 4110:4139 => 0.59 angstrom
